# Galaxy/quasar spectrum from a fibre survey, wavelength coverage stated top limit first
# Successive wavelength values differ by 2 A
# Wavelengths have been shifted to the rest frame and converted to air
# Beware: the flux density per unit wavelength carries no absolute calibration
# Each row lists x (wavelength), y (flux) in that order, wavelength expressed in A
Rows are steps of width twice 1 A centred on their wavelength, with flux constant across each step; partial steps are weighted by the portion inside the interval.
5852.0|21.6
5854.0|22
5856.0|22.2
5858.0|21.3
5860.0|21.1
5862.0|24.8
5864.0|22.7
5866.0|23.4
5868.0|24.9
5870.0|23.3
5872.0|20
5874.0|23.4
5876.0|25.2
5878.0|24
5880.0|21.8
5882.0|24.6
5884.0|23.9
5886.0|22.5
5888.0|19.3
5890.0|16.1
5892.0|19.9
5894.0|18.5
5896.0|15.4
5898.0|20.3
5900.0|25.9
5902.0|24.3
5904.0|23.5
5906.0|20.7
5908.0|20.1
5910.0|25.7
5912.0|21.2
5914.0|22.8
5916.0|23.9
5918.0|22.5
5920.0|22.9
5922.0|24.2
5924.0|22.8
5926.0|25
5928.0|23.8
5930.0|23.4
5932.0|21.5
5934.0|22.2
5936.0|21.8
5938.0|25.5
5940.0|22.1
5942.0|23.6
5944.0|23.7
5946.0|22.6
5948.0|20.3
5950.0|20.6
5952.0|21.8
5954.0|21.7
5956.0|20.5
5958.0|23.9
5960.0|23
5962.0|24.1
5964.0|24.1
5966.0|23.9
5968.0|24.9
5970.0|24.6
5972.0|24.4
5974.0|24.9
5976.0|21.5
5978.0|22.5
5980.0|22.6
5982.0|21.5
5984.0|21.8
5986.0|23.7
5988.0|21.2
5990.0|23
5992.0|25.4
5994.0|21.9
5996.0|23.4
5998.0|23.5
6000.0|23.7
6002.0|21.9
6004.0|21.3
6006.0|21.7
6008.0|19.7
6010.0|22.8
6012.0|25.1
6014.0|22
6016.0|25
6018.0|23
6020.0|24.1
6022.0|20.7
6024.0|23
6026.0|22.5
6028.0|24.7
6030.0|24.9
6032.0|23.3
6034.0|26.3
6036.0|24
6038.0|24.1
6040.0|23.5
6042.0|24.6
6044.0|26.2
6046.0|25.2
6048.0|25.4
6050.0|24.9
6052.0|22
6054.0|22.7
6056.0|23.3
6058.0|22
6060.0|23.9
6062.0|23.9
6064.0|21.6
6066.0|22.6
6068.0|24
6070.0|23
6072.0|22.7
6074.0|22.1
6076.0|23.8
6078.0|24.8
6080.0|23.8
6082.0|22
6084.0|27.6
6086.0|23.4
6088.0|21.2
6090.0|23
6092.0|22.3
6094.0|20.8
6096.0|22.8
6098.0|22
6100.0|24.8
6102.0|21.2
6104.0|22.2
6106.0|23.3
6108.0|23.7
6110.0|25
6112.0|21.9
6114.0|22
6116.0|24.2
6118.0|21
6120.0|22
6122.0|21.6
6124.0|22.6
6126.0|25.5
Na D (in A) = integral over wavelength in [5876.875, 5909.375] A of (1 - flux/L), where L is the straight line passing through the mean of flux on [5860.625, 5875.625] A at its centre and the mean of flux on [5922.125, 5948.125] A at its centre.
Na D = 2.5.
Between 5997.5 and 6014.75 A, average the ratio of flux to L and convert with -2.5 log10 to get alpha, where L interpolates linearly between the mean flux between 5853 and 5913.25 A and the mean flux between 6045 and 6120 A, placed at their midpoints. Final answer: 0.02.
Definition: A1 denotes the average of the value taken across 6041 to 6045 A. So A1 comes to 25.4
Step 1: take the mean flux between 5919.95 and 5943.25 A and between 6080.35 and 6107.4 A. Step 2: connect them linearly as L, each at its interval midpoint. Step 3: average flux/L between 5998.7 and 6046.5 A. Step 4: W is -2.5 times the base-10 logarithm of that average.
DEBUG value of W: -0.02 mag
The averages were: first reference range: 23.3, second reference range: 22.9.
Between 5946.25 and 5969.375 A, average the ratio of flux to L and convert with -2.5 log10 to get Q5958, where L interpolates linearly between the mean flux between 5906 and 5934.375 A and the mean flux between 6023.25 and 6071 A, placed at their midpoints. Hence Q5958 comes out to 0.03 mag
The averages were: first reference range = 22.9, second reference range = 23.8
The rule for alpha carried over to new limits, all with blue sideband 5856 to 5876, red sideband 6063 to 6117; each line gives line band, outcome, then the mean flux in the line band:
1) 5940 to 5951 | 0.04 mag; 22.2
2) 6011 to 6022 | -0.03 mag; 23.6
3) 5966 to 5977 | -0.05 mag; 24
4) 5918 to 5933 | -0.02 mag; 23.3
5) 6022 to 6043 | -0.04 mag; 23.9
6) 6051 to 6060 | 0.02 mag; 22.7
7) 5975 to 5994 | 0.02 mag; 22.5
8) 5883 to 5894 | 0.14 mag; 20.2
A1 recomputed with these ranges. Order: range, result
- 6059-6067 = 23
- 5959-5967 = 23.8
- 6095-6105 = 22.6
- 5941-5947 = 23.3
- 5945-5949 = 21.5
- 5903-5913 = 22.2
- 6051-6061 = 22.8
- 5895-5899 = 17.9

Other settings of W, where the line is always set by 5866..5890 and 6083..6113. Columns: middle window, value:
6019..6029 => -0.004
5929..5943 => -0.003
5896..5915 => 0.020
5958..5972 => -0.059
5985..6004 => -0.005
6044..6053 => -0.075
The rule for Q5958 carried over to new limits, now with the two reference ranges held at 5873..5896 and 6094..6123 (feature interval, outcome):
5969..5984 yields -0.054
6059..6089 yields -0.043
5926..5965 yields -0.045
